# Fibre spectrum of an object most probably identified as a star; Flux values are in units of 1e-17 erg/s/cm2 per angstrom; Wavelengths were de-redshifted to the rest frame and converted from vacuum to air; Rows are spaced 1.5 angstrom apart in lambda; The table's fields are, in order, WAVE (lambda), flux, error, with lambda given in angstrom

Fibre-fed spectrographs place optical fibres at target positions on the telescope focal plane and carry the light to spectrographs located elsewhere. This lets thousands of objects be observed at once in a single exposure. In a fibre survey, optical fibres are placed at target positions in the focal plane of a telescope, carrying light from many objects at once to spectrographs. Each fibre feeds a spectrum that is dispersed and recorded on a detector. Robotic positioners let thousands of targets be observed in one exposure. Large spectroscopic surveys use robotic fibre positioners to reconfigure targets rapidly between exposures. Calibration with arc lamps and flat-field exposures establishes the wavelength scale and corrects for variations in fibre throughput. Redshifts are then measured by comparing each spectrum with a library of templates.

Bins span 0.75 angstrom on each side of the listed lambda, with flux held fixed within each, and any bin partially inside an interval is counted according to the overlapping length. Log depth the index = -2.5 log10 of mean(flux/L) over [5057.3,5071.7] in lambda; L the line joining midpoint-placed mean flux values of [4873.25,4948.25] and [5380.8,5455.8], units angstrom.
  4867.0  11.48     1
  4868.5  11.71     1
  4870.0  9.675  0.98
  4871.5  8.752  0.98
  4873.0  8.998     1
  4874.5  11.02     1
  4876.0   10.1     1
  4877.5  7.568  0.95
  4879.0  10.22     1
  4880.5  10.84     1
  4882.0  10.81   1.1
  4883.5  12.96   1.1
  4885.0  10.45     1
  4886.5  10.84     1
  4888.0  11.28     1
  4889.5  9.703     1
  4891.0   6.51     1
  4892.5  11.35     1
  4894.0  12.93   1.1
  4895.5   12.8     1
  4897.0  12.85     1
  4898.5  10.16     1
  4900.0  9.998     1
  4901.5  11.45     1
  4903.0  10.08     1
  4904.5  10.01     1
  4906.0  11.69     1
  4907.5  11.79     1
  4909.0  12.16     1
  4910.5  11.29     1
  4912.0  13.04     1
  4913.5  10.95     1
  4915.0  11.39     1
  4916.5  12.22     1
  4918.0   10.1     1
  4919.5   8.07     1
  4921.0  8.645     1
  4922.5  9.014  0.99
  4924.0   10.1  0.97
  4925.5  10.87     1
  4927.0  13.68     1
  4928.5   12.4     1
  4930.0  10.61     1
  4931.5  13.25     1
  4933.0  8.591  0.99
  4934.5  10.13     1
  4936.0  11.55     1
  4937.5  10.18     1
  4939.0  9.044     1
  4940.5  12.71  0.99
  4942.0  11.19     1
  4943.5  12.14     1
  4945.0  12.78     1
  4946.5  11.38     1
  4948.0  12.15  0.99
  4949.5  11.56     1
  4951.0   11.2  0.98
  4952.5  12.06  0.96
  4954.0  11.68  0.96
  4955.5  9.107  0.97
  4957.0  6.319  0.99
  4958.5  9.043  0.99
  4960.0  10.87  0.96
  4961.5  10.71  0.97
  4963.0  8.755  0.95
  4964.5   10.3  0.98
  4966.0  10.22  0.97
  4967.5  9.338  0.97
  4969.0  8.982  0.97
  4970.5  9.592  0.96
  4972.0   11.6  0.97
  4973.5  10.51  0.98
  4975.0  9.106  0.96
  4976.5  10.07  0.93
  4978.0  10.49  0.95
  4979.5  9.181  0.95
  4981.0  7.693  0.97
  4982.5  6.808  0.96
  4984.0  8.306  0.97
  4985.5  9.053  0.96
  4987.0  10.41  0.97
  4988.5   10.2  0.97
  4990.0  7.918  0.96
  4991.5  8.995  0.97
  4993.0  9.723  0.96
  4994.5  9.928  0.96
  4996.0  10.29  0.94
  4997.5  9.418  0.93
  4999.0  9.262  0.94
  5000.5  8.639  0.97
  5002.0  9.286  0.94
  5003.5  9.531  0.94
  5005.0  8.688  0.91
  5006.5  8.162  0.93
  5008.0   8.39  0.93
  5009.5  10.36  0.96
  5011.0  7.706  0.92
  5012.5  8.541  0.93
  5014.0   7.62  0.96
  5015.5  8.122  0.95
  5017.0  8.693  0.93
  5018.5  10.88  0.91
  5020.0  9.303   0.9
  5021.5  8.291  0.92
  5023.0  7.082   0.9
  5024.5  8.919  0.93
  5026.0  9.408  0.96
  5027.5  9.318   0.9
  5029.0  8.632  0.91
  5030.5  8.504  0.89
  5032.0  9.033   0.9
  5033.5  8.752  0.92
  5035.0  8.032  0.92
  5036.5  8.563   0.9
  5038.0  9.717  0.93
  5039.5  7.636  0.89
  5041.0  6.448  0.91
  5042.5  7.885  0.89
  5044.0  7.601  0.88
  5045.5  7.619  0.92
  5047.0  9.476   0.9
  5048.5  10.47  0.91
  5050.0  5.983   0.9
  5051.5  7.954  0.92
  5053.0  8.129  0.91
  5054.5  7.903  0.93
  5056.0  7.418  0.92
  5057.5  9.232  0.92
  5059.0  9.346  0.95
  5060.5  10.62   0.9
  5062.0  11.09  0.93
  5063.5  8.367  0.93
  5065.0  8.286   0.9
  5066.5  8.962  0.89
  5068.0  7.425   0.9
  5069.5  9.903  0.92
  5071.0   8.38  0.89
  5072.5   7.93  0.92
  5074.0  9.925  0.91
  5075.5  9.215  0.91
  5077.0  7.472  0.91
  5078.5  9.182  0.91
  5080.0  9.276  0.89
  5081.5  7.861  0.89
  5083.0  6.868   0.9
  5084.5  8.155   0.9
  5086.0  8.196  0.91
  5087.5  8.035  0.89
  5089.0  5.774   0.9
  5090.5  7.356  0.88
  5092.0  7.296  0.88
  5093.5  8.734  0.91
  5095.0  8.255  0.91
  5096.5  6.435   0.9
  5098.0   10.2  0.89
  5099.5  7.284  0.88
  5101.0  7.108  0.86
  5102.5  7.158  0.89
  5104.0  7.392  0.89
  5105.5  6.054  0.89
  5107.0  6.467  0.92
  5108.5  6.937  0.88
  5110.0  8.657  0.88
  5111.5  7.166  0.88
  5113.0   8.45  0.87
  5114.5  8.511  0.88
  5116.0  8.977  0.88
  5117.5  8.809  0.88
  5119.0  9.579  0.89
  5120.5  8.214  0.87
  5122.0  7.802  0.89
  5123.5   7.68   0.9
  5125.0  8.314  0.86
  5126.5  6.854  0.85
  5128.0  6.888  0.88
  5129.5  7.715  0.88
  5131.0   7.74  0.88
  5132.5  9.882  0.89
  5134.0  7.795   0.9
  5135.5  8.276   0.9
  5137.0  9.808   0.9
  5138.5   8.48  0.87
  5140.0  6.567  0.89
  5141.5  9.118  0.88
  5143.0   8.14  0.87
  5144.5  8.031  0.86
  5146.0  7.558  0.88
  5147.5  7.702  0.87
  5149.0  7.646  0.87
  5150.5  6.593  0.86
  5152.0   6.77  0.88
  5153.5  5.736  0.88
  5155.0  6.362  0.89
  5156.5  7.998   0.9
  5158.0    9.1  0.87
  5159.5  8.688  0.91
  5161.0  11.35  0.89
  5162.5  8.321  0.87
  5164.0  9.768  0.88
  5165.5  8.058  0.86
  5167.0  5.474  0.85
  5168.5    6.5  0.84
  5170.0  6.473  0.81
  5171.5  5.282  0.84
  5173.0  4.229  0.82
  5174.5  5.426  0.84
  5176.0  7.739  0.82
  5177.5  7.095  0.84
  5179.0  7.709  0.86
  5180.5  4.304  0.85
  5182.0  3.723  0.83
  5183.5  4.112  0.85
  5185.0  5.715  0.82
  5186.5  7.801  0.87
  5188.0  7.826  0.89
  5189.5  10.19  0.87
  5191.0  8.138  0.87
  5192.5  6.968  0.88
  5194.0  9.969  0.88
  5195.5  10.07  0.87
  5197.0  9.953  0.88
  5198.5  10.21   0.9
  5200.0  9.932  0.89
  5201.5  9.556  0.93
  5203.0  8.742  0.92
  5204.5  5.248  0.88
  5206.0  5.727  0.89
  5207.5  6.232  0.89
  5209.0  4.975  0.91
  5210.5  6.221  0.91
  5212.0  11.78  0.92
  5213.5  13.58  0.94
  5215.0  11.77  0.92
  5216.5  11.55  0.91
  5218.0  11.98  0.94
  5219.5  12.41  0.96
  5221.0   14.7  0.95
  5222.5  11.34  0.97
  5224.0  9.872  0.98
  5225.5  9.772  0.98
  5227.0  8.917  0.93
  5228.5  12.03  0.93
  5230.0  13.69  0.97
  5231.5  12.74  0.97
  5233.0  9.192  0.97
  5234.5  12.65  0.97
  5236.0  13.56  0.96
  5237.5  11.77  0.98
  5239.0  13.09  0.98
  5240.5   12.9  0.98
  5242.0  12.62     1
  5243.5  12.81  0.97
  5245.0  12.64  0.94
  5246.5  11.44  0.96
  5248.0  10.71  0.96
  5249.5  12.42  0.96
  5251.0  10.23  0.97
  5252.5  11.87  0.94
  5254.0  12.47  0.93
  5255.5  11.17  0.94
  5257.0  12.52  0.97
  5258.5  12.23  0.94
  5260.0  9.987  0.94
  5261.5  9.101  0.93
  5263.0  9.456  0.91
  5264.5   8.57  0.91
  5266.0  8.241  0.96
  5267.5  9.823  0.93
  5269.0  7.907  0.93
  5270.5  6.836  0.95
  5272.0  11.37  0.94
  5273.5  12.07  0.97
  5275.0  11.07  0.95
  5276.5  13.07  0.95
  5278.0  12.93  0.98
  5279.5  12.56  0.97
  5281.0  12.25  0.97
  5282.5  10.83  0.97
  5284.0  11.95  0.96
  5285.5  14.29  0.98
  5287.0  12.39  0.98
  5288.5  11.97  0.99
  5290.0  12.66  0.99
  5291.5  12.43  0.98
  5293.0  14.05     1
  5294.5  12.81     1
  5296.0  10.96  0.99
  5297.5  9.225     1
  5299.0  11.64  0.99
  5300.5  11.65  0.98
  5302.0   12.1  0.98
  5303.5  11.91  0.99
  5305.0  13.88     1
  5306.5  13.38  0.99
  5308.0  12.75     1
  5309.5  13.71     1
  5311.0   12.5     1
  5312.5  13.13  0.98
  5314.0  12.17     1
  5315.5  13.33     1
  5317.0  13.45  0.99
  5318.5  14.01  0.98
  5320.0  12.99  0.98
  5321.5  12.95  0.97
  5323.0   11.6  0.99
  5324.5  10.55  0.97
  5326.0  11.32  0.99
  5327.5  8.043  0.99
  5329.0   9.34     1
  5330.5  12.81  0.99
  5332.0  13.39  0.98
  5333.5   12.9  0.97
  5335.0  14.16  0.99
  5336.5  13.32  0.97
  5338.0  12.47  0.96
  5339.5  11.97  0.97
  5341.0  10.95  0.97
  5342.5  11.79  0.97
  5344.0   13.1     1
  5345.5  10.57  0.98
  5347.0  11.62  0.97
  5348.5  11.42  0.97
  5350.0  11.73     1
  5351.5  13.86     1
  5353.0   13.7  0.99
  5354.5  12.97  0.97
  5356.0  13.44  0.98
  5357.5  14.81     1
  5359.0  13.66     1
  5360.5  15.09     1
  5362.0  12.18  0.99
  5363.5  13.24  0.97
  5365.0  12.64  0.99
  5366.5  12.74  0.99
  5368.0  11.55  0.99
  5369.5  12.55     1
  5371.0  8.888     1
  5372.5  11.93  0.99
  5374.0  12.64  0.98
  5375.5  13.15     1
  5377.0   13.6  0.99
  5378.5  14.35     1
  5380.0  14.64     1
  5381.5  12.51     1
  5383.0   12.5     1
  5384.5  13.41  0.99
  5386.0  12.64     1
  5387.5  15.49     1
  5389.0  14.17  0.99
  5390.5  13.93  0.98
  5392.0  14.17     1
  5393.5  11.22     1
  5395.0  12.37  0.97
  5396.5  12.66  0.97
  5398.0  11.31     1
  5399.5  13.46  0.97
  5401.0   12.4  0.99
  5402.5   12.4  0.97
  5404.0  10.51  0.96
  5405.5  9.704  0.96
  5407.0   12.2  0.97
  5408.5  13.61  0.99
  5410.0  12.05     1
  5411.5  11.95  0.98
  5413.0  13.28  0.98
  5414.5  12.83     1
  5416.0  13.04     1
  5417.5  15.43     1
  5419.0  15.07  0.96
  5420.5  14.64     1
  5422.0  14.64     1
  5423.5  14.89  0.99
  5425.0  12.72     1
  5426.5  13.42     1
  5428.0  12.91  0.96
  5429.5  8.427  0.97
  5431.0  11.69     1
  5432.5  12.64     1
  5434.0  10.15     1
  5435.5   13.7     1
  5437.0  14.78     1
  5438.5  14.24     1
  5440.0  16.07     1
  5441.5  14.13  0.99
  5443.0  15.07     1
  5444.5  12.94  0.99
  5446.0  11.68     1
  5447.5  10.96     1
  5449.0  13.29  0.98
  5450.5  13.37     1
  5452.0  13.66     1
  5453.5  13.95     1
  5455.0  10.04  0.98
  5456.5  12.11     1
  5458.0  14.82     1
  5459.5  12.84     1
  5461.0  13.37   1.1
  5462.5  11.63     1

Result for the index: 0.25 mag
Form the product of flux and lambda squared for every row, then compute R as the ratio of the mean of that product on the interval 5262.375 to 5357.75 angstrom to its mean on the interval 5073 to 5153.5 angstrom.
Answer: 1.6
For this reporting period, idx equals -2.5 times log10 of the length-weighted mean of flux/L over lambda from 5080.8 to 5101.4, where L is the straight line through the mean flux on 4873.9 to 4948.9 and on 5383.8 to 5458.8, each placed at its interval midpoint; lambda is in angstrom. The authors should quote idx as 0.45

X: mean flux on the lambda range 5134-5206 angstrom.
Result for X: 7.61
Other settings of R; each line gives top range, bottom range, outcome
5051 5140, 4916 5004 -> 0.85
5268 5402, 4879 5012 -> 1.40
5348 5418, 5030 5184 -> 1.81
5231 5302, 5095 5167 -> 1.53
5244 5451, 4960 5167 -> 1.63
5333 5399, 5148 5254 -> 1.48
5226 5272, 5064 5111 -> 1.49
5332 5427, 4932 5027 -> 1.56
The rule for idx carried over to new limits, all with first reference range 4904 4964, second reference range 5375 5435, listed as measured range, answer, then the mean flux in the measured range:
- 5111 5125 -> 0.36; 8.37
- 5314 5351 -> 0.04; 12.1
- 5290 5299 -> 0.04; 11.9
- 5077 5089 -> 0.39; 8.02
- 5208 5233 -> 0.11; 11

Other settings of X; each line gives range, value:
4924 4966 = 10.9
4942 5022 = 9.63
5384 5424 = 13.1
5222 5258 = 11.8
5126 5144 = 8.12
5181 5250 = 10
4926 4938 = 11.3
